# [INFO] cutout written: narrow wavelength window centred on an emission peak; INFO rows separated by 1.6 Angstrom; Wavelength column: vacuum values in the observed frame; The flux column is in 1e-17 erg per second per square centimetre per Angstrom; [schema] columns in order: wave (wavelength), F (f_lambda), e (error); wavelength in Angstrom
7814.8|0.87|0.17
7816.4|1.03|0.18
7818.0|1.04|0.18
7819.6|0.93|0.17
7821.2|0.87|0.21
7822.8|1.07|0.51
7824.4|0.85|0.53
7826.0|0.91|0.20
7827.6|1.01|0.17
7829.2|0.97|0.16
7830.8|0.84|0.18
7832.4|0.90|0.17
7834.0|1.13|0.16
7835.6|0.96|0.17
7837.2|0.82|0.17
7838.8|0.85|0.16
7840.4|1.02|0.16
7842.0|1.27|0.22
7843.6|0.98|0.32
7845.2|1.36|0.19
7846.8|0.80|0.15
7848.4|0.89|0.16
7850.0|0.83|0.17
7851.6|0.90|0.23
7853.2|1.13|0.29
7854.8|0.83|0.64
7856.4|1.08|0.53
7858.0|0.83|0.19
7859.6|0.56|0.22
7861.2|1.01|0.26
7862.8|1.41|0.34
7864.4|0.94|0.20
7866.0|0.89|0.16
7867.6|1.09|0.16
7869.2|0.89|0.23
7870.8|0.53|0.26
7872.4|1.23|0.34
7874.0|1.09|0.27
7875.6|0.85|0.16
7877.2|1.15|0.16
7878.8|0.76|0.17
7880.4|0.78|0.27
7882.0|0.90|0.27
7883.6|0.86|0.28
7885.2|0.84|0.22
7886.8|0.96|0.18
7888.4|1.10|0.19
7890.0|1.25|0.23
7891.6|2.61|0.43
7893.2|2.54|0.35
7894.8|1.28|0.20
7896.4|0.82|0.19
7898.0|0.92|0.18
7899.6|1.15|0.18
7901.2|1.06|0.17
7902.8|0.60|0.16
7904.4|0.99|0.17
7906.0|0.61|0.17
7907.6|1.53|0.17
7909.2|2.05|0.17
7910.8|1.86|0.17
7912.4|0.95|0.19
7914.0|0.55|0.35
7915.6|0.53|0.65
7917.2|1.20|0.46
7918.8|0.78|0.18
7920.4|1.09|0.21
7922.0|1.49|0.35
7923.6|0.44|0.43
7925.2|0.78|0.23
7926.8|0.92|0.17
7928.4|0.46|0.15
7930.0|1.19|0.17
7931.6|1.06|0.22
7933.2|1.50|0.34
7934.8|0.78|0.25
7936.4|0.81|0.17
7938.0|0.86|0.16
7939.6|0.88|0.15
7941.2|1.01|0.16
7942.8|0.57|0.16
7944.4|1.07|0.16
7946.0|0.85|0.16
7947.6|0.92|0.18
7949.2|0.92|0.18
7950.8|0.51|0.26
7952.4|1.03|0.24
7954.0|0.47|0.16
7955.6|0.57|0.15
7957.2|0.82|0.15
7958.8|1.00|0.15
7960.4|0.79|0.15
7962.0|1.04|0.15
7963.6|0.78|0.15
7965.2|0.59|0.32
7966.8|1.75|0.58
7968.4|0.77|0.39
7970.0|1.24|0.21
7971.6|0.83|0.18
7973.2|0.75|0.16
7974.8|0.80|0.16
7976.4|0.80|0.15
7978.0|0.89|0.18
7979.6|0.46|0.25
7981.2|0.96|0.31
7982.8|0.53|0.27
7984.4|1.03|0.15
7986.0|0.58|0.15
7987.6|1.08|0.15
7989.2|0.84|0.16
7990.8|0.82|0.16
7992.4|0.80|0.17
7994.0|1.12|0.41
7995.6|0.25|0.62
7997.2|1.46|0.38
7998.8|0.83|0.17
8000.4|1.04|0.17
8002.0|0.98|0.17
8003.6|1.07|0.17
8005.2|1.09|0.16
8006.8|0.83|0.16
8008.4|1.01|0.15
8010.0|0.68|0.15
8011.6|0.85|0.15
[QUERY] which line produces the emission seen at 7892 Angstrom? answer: [S II]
